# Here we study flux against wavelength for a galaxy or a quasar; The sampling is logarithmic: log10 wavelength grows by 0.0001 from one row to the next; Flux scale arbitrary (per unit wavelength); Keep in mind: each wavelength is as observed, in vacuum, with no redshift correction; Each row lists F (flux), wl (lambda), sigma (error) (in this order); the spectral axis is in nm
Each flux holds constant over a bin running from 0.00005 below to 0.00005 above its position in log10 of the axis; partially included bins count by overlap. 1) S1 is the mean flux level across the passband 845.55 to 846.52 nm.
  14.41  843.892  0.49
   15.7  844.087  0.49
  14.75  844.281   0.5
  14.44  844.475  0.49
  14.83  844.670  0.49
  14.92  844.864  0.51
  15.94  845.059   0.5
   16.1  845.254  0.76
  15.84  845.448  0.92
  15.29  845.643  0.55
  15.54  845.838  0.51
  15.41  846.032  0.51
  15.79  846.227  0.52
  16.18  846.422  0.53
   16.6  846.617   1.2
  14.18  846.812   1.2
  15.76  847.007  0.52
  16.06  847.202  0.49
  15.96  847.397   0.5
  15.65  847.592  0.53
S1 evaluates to 15.6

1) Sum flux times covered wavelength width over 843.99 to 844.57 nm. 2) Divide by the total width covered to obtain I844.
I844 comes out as 15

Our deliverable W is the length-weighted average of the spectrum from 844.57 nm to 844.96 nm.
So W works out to 14.9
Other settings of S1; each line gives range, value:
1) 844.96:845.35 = 16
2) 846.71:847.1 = 15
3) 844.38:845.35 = 15.2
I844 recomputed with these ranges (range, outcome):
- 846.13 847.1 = 15.7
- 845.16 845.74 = 15.8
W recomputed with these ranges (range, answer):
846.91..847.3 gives 15.9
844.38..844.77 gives 14.6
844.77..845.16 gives 15.4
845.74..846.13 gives 15.5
